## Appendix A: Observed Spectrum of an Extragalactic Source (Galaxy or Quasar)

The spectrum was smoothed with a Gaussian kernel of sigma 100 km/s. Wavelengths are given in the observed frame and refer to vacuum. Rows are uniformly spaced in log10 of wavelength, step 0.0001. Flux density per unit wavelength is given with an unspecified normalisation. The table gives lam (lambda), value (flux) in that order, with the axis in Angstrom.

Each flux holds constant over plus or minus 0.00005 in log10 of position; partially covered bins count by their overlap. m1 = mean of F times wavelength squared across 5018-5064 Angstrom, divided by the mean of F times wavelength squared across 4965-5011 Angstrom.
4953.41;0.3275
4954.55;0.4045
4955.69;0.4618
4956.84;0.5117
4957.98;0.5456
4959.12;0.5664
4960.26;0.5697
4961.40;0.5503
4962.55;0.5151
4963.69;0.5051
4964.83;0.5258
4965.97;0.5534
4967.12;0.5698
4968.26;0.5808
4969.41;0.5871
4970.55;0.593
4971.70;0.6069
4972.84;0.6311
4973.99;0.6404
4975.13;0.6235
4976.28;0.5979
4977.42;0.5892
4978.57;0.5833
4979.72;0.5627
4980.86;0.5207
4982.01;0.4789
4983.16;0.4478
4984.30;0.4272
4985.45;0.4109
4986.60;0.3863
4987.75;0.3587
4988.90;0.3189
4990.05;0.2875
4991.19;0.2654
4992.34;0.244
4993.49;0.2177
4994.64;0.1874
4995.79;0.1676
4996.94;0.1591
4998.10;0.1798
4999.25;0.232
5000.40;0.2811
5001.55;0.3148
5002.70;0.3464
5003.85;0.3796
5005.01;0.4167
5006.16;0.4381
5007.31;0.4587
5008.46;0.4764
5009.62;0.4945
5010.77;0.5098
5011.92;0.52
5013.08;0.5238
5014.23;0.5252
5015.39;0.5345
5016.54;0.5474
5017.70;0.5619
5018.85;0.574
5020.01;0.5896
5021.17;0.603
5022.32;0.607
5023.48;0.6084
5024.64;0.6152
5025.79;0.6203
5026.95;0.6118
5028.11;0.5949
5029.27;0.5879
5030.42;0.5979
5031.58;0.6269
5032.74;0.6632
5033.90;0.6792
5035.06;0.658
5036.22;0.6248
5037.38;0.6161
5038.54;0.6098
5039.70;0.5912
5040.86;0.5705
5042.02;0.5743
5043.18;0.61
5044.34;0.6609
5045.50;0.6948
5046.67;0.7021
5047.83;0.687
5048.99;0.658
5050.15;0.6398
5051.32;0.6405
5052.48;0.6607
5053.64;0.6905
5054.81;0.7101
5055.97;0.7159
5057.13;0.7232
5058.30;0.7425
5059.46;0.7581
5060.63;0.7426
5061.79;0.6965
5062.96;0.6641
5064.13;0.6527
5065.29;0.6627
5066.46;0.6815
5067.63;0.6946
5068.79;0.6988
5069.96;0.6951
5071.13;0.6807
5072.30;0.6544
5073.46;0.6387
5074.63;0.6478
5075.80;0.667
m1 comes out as 1.54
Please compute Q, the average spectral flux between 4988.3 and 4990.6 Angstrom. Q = 0.304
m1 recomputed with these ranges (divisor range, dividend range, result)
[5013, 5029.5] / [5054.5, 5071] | 1.23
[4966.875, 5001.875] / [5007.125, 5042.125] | 1.41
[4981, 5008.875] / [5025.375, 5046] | 1.91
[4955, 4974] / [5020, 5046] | 1.14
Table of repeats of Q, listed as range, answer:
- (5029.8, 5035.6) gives 0.645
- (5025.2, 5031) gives 0.603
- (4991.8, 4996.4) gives 0.204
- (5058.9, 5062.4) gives 0.731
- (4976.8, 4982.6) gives 0.547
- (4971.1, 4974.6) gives 0.626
